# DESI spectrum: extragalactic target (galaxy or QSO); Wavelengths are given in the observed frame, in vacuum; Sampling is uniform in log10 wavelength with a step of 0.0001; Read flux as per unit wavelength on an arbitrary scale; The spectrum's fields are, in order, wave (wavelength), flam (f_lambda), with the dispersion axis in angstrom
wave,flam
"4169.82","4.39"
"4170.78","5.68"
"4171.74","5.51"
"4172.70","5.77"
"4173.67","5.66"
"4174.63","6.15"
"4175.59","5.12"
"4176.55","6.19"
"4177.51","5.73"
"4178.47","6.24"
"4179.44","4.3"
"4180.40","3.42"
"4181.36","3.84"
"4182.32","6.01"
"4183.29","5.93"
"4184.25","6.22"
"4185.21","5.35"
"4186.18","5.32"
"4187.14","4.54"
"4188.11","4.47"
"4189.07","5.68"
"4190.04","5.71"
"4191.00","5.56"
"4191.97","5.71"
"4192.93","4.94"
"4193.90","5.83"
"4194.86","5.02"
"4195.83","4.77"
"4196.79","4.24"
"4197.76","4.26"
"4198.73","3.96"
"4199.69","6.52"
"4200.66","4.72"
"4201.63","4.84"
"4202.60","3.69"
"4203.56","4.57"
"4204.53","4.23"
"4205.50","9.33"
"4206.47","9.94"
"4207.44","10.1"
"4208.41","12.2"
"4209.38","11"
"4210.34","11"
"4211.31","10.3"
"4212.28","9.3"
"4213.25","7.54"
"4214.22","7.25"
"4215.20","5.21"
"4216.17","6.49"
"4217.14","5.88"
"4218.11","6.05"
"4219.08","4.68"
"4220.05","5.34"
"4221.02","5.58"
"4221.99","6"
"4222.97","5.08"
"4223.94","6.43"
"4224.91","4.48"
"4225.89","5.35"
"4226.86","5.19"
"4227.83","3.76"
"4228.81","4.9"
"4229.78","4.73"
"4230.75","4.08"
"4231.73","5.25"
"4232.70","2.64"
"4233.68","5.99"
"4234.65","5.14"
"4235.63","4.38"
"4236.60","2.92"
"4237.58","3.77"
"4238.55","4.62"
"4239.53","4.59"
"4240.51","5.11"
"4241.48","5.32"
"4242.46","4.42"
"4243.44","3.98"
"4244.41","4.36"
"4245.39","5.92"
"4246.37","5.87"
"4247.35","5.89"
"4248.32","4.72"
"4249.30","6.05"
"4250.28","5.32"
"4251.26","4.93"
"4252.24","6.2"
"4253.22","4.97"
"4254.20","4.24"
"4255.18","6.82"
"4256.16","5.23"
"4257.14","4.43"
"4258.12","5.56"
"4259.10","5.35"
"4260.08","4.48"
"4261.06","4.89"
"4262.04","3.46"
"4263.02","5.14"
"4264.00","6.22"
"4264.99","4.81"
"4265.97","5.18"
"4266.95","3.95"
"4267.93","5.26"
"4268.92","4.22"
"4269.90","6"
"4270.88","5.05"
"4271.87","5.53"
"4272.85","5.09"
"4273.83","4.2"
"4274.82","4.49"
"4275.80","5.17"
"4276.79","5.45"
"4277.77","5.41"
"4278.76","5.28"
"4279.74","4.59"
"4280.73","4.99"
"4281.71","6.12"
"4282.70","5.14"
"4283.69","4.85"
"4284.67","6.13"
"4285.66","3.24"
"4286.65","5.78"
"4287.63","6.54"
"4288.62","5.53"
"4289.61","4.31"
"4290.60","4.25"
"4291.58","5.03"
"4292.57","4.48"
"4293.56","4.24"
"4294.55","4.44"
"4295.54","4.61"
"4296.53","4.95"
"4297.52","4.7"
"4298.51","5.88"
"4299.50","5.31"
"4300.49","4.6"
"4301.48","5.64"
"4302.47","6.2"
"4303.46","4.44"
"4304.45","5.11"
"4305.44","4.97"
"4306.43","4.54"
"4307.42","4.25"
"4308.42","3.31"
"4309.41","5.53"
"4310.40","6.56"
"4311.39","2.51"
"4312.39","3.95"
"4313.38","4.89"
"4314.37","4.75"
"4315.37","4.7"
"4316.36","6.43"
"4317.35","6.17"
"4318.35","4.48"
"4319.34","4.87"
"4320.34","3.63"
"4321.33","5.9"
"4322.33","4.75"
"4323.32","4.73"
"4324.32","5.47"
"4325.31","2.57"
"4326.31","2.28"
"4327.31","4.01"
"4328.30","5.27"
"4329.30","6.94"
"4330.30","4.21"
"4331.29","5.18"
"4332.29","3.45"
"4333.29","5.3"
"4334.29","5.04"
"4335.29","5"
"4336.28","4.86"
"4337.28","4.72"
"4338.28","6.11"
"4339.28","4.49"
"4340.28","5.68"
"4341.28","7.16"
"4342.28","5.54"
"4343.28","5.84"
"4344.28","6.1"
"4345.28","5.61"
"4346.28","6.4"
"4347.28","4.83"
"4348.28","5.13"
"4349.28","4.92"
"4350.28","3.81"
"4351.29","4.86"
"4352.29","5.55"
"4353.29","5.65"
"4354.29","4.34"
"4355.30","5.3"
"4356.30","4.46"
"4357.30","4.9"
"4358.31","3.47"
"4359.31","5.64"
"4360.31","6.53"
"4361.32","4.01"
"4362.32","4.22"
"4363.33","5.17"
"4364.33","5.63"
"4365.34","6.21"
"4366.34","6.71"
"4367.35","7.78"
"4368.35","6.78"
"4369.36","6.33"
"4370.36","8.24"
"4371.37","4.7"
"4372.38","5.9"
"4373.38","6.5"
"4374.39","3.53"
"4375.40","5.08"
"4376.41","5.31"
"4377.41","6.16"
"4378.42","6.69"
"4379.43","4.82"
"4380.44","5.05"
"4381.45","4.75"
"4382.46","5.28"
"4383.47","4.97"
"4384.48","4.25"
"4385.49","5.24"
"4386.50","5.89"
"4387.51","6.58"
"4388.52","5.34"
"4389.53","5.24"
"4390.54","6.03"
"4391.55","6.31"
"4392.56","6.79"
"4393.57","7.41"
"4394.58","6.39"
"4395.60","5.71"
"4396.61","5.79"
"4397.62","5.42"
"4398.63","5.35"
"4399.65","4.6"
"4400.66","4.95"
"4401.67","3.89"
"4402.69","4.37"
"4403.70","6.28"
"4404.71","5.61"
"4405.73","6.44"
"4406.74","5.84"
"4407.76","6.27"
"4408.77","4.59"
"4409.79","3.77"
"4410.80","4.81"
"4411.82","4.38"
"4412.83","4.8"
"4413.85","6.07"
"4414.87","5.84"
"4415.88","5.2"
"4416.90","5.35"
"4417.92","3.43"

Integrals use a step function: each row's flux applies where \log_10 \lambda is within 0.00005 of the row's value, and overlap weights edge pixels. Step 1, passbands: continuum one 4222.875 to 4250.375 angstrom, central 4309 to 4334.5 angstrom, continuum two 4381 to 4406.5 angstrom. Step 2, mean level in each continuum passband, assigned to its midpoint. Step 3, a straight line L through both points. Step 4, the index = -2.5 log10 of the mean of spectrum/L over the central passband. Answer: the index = 0.10 mag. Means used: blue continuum 4.83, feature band 4.75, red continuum 5.56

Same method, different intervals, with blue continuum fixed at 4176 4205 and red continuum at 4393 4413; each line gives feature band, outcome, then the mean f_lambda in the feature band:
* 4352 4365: 0.062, 5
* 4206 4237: -0.244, 6.39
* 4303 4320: 0.096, 4.78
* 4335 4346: -0.064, 5.59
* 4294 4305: 0.028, 5.08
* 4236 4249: 0.084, 4.75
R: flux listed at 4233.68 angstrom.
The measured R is 5.99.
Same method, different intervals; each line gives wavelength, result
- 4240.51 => 5.11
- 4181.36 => 3.84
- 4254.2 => 4.24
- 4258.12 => 5.56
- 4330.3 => 4.21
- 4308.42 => 3.31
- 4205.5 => 9.33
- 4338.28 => 6.11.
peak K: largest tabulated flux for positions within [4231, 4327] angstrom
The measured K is 6.82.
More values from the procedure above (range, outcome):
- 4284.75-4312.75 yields 6.56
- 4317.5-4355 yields 7.16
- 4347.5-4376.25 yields 8.24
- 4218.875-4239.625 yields 6.43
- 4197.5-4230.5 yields 12.2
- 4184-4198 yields 6.22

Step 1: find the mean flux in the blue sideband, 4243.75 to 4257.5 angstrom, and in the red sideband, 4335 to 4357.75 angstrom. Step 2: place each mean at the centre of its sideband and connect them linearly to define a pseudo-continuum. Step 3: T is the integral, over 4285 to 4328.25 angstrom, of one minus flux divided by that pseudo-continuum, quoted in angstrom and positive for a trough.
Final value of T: 4.39 angstrom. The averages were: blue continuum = 5.34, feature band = 4.77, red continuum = 5.28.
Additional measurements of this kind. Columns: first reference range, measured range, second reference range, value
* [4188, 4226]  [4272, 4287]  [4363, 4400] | 2.59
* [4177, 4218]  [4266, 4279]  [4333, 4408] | 1.98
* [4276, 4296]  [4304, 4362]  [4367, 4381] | 5.79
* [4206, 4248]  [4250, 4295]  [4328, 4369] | 5.52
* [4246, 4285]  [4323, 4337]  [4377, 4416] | 1.89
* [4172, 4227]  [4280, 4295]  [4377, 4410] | 2.09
